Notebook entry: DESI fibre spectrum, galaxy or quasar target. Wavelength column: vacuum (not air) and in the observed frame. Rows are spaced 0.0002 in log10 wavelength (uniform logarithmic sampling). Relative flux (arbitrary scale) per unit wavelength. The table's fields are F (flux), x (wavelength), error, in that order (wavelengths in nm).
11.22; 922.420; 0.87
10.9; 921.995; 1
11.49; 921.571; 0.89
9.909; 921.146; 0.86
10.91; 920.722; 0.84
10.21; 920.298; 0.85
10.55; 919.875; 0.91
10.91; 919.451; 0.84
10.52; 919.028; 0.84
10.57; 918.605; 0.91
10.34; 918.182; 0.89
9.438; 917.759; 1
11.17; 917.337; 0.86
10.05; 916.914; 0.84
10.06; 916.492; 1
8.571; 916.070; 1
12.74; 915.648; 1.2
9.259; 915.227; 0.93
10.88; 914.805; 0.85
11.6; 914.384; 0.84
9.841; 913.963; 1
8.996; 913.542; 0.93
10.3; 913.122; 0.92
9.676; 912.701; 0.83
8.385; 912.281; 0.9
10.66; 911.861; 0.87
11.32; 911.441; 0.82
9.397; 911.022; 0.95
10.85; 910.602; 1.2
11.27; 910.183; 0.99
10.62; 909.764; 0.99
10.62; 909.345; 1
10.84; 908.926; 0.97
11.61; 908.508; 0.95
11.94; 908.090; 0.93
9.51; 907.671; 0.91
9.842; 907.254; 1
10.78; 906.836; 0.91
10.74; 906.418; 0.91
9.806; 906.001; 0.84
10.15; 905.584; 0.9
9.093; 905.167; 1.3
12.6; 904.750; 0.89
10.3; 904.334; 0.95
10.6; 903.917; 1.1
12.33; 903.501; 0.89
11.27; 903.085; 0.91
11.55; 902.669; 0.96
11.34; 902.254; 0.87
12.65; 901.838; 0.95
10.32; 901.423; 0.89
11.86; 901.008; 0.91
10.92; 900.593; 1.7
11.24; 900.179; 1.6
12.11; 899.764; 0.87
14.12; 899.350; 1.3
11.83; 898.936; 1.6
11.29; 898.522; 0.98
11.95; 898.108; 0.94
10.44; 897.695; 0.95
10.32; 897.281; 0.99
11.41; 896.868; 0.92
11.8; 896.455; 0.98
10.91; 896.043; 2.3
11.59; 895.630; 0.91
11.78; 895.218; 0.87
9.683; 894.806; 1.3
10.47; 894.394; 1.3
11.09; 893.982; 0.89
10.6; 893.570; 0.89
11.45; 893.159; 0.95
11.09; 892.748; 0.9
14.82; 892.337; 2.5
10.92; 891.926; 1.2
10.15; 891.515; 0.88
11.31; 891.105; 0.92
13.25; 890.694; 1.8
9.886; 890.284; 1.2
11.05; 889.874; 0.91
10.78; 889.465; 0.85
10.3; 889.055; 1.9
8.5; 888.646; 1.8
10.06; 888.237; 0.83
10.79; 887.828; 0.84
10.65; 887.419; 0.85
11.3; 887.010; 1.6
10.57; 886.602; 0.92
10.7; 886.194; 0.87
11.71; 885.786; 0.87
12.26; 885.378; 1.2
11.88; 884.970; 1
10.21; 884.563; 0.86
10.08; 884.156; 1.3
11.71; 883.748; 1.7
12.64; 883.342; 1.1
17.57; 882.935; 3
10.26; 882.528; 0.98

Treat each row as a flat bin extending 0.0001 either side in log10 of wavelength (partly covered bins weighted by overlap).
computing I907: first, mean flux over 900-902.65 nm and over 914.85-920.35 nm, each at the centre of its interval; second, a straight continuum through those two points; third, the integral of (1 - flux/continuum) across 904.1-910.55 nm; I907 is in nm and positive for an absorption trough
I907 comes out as 0.21 nm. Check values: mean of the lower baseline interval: 11.4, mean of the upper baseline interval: 10.4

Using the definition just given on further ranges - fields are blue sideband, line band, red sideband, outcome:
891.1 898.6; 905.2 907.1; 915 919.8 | 0.095 nm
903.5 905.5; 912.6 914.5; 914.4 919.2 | 0.082 nm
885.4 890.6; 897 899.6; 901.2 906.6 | -0.190 nm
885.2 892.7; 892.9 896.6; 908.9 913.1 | -0.056 nm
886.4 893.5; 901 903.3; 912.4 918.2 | -0.189 nm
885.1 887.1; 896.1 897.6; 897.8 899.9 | 0.118 nm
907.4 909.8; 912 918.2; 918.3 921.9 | 0.371 nm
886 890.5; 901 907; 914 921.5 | -0.320 nm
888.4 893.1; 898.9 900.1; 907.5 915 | -0.202 nm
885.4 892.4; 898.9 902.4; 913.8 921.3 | -0.358 nm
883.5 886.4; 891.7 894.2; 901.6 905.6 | -0.090 nm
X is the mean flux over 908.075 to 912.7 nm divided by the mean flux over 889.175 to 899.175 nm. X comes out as 0.94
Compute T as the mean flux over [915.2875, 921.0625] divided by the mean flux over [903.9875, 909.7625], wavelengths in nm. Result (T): 0.98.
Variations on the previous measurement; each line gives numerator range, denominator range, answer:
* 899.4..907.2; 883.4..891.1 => 1.02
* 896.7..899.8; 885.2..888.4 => 1.06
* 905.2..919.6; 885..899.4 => 0.93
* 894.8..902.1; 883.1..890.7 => 1.05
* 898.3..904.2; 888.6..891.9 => 1.08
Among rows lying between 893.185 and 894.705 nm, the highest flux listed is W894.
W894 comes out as 11.09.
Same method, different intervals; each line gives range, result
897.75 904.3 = 14.12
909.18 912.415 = 11.32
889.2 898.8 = 14.82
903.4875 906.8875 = 12.6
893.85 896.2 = 11.78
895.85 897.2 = 11.8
